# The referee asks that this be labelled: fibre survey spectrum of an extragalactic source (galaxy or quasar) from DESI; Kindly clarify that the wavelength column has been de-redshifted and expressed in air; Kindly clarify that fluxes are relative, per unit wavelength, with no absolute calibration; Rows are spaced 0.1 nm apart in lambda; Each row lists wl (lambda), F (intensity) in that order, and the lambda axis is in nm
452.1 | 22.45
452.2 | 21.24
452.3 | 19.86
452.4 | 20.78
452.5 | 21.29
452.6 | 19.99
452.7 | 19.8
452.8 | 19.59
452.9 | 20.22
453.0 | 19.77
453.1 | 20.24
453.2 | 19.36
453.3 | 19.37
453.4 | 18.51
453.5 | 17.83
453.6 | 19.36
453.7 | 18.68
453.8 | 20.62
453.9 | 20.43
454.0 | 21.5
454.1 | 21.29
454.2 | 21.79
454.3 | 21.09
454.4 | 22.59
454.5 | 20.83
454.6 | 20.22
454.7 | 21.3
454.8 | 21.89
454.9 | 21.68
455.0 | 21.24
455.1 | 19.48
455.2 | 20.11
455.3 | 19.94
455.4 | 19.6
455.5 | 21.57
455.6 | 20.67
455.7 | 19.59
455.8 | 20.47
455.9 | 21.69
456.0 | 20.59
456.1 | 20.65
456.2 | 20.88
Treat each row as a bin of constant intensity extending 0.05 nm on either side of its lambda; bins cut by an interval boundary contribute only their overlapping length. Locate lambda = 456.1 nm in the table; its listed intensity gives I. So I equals 20.65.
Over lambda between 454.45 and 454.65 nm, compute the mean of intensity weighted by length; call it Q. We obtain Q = 20.5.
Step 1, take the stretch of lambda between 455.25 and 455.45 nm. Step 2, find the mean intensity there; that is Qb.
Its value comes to 19.8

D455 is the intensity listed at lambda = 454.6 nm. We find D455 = 20.22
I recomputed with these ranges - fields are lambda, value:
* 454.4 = 22.59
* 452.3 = 19.86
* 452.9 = 20.22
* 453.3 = 19.37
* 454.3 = 21.09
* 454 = 21.5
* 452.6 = 19.99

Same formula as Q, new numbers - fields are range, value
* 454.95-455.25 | 20.3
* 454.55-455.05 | 21.3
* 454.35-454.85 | 21.4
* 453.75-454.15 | 21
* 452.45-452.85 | 20.2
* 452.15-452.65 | 20.6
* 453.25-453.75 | 18.8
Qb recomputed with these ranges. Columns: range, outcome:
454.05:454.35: 21.4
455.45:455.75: 20.6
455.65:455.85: 20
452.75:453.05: 19.9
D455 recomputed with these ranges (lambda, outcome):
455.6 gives 20.67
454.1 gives 21.29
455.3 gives 19.94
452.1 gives 22.45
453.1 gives 20.24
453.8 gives 20.62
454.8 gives 21.89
